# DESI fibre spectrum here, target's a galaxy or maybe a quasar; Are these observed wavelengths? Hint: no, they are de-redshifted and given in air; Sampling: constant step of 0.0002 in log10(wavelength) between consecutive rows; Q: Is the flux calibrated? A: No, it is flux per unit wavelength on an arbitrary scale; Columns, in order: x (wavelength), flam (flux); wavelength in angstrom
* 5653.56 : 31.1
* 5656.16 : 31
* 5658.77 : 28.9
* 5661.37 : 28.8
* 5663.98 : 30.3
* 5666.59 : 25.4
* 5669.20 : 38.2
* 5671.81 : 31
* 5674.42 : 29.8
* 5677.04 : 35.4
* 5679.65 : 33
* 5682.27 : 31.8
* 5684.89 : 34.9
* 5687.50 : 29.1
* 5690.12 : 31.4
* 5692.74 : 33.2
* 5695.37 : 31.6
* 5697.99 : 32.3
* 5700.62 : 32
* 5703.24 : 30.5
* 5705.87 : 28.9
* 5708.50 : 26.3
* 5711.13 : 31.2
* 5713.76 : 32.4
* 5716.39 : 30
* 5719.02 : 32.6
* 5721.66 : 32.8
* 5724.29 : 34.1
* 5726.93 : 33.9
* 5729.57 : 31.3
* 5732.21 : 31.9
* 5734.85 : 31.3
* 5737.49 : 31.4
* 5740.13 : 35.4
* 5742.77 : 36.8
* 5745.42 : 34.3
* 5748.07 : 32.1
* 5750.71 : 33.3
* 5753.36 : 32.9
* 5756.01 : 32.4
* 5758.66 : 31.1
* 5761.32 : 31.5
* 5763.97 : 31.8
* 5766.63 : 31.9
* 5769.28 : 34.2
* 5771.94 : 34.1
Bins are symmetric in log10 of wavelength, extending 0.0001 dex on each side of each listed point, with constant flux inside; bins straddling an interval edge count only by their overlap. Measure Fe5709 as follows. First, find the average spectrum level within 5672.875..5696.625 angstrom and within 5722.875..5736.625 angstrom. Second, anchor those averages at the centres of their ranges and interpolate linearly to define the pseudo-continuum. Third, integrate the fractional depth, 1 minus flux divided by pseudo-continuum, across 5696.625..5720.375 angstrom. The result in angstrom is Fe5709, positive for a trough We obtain 1.2 angstrom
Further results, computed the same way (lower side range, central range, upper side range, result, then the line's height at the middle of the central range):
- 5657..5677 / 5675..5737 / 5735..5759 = 0.29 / 32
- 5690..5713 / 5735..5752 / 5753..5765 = -1.15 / 31.6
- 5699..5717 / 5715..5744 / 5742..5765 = -1.28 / 31.5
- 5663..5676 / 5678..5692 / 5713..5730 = -0.31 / 31.5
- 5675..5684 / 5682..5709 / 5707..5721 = 0.65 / 32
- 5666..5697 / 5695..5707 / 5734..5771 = 0.51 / 32.4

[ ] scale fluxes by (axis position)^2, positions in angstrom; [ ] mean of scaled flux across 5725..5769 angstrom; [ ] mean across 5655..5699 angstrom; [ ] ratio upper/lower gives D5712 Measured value 1.06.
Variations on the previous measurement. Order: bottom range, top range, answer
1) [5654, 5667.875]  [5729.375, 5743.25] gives 1.17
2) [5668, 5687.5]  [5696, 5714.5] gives 0.93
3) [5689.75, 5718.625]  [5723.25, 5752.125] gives 1.09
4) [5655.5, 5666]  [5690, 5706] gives 1.09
